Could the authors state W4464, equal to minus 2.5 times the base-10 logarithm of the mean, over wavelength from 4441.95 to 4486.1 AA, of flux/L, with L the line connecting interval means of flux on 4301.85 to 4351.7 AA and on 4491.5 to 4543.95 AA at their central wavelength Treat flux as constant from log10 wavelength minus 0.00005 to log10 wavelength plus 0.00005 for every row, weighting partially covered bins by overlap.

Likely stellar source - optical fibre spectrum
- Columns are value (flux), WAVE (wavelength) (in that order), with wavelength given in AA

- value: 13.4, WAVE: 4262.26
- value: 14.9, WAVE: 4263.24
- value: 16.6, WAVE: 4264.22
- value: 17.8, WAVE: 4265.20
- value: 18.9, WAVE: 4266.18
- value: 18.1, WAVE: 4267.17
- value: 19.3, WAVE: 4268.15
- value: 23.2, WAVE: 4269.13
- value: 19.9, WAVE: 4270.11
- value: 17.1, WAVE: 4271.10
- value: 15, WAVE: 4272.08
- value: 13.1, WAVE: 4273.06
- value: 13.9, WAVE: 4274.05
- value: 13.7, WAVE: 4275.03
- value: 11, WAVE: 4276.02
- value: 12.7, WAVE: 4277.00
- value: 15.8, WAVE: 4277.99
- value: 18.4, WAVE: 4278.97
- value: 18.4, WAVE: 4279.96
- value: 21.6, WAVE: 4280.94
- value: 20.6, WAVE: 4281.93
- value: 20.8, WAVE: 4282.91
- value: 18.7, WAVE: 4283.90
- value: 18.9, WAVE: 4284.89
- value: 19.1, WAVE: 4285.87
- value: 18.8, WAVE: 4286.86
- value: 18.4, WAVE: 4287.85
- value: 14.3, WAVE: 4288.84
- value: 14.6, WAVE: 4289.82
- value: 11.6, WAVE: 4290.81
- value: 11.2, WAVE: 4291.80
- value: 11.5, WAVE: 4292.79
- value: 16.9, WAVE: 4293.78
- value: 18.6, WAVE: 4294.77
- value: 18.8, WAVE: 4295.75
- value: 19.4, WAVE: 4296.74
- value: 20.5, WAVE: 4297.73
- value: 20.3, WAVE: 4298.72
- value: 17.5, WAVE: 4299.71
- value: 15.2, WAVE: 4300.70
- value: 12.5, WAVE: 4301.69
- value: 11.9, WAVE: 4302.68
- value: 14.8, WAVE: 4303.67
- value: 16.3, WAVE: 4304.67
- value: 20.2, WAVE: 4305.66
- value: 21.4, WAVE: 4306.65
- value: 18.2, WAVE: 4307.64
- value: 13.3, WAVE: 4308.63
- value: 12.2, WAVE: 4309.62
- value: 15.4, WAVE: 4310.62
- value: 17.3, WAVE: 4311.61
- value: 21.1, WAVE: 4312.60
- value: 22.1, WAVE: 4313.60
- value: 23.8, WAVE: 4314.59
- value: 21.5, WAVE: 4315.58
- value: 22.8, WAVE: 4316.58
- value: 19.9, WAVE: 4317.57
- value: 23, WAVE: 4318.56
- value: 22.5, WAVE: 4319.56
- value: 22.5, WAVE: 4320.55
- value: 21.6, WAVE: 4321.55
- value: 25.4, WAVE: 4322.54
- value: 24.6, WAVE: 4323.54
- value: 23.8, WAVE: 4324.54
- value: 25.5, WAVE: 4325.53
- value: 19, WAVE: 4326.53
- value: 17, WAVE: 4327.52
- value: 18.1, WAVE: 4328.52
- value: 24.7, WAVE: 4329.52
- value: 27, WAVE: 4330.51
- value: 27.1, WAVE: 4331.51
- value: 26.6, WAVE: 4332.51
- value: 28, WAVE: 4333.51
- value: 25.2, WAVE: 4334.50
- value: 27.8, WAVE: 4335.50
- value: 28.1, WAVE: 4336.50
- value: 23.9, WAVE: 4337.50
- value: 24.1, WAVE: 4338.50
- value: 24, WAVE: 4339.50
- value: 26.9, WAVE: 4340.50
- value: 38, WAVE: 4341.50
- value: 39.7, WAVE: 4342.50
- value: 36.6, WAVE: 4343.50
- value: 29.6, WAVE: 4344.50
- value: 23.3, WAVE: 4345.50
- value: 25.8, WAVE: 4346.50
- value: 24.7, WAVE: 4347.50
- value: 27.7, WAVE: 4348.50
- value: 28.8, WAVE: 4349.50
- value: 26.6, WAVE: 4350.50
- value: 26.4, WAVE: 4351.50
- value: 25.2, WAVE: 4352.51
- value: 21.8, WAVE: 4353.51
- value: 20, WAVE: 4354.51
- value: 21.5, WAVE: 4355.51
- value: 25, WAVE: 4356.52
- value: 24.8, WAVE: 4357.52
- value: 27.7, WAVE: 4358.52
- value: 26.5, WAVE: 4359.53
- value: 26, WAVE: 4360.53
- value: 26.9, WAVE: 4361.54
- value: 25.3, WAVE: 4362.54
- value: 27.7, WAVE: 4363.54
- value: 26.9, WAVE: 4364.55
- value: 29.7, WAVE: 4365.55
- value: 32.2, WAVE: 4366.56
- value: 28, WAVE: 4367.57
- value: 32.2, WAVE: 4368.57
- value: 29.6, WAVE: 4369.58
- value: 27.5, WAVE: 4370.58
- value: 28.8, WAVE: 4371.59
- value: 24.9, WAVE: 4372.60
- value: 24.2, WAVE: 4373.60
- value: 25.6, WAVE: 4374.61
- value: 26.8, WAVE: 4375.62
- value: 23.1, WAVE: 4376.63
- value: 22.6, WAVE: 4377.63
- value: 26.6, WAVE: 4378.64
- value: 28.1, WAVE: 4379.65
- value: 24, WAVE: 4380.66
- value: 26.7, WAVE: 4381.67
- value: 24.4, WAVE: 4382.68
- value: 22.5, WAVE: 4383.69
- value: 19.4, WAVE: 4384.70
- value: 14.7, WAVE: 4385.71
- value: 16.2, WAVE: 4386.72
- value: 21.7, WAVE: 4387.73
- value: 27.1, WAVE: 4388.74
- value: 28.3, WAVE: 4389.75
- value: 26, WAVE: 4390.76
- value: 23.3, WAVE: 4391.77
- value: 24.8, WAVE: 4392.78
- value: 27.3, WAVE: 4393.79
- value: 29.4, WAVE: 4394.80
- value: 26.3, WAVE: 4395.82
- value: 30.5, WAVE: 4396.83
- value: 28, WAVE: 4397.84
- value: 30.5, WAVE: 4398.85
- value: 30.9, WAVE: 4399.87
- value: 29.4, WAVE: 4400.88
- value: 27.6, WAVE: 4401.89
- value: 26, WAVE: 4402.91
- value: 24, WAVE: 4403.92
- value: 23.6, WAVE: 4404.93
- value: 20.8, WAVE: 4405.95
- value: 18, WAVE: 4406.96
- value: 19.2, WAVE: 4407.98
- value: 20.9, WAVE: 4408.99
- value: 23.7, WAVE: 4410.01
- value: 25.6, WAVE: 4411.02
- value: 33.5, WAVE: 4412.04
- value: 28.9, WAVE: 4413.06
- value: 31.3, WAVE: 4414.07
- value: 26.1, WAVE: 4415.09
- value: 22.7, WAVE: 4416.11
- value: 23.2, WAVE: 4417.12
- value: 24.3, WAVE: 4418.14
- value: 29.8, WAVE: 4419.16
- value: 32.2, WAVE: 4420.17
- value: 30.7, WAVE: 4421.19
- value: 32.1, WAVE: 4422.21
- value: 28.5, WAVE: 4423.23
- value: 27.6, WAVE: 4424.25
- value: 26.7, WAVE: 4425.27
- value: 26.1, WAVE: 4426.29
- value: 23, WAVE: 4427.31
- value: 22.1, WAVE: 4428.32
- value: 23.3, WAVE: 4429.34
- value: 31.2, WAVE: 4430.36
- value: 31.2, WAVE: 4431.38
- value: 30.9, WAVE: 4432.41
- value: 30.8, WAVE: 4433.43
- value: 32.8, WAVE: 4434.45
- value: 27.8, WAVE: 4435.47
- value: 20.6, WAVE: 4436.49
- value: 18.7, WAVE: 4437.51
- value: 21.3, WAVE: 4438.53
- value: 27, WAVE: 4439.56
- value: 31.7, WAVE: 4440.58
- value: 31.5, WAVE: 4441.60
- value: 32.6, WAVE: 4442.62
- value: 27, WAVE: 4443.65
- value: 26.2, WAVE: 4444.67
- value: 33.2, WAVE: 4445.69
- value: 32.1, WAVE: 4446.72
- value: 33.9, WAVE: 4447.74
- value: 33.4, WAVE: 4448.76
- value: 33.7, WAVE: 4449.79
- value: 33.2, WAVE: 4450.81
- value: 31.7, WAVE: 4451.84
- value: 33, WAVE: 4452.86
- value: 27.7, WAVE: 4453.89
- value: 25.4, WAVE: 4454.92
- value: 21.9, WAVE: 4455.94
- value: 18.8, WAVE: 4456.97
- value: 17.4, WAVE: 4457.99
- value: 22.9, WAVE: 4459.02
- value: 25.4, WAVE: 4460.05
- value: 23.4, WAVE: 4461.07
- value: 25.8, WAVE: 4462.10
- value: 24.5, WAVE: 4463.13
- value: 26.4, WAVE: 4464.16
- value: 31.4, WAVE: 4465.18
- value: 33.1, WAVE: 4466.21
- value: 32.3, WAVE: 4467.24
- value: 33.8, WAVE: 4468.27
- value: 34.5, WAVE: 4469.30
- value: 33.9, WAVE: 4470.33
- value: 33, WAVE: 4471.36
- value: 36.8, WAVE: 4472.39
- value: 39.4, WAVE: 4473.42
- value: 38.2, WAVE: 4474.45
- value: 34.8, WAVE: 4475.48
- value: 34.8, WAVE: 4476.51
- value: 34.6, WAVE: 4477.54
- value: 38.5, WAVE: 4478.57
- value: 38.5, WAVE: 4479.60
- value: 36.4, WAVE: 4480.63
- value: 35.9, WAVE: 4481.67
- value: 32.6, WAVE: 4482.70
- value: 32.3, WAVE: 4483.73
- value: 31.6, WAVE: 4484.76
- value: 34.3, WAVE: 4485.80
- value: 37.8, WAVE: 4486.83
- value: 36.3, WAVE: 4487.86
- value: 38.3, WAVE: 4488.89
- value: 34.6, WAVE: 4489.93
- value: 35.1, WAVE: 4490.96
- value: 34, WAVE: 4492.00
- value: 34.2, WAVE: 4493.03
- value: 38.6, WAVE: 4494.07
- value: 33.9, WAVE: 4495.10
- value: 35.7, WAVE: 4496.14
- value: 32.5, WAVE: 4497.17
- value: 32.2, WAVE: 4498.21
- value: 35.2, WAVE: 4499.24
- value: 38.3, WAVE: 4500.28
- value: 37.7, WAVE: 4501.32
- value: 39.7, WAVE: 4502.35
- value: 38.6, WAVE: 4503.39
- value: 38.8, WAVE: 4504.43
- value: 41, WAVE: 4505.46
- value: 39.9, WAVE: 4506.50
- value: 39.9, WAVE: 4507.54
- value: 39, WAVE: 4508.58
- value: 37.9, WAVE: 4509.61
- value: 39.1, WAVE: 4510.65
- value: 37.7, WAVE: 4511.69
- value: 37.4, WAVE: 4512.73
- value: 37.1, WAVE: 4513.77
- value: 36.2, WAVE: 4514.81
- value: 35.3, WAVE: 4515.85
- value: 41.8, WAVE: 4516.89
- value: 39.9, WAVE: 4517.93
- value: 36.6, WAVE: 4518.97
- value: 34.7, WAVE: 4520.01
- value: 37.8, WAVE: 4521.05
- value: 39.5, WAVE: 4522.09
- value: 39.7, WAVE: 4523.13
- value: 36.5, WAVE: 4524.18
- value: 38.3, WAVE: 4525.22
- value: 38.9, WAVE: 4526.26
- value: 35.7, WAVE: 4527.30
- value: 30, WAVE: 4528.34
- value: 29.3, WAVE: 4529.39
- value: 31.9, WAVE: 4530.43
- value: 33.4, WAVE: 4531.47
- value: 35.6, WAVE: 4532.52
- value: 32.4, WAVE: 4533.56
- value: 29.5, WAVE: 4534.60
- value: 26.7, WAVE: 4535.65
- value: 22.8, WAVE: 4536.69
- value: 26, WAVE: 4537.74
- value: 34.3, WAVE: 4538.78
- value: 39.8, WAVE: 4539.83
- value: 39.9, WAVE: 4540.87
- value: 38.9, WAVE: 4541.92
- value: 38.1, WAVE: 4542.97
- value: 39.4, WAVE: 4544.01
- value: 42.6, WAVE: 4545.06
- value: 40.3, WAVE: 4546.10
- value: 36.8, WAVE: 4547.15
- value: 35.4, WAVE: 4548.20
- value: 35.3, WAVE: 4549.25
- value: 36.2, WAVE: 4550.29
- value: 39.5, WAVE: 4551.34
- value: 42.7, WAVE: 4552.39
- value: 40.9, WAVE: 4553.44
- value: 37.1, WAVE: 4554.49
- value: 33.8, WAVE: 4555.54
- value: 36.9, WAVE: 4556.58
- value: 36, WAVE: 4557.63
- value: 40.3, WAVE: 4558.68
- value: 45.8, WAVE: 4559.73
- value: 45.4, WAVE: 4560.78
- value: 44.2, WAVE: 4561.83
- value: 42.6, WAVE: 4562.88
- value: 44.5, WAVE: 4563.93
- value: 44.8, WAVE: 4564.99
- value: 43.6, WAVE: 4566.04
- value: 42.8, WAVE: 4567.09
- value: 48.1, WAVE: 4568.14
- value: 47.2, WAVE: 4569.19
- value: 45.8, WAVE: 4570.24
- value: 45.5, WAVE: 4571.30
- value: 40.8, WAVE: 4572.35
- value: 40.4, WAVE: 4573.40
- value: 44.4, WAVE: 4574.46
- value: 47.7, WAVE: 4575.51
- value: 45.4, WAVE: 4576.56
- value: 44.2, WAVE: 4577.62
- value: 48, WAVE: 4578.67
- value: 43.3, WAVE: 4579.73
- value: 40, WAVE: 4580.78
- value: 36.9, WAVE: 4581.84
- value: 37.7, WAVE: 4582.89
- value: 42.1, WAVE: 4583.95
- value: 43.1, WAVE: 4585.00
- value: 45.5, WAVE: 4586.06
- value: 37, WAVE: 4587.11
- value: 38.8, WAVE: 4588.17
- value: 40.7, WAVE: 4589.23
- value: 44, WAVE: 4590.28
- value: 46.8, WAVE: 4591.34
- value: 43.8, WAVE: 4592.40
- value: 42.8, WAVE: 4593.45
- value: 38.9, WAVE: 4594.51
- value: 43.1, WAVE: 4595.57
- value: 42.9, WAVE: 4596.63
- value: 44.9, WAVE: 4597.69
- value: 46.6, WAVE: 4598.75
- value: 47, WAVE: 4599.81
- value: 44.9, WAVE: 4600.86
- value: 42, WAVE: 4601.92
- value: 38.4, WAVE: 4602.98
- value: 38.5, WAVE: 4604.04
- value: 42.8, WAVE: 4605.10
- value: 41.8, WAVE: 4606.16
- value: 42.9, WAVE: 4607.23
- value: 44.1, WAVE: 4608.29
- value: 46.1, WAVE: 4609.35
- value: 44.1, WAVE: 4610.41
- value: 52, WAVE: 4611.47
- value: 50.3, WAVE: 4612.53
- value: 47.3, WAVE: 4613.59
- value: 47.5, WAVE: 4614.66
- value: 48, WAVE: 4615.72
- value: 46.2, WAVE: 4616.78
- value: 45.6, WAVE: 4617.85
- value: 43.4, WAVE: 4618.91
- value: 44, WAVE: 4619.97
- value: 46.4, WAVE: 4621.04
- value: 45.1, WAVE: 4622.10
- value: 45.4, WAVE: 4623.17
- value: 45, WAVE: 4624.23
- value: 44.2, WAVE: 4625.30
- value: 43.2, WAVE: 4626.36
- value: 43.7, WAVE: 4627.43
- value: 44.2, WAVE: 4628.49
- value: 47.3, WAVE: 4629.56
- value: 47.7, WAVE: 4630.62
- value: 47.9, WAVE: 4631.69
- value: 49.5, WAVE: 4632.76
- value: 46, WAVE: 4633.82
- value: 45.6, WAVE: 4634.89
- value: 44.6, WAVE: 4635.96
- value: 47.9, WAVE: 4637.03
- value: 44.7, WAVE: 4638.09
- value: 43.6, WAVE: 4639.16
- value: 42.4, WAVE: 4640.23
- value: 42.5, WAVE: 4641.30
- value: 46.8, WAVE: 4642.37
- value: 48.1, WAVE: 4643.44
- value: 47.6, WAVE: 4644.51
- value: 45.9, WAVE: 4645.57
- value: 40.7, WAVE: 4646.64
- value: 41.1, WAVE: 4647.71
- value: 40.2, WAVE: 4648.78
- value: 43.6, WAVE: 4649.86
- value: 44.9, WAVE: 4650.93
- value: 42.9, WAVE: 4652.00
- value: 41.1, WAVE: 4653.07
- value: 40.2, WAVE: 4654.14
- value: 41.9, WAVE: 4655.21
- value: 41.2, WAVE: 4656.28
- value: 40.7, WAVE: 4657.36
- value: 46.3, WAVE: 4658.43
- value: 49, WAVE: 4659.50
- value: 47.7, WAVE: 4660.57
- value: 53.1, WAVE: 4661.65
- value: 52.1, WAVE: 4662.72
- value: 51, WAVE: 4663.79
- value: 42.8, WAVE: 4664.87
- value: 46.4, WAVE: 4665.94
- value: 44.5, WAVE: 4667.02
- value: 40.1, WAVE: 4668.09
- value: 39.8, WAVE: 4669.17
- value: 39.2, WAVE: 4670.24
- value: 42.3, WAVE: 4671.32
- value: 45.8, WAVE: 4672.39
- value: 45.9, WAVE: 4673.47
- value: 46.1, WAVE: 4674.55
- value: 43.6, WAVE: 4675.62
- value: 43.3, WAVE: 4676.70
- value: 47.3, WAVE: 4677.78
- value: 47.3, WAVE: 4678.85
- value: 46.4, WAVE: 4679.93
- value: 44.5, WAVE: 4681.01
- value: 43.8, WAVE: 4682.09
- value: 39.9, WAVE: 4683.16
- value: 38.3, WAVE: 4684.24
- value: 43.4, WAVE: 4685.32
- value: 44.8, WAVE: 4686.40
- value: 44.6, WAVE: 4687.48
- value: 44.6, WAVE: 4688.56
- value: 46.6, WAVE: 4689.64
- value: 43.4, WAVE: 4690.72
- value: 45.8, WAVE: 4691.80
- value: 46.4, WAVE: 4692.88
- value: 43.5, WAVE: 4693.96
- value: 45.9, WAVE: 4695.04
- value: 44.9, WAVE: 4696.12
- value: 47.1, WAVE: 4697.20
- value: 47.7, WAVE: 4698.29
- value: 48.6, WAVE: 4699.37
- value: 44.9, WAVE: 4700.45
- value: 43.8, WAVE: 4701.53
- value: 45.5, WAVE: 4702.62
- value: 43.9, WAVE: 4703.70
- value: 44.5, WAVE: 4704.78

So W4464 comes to 0.05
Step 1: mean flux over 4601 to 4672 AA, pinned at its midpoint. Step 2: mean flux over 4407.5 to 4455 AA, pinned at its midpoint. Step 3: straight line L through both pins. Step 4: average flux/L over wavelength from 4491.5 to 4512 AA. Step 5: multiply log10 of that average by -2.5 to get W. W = -0.103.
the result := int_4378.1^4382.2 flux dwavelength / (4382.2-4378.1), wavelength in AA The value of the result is 26.3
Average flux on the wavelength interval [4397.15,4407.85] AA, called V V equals 25.7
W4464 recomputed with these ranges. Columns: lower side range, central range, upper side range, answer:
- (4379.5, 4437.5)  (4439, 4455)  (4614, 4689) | -0.071 mag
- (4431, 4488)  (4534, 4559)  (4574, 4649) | 0.068 mag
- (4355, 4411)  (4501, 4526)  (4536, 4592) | -0.055 mag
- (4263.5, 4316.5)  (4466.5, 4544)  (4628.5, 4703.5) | -0.089 mag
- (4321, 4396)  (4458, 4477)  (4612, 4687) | 0.068 mag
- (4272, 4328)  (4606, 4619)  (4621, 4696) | -0.124 mag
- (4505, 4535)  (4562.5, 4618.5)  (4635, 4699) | -0.088 mag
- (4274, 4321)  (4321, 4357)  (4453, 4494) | -0.225 mag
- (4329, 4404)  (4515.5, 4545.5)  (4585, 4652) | 0.084 mag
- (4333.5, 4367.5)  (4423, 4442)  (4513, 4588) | 0.186 mag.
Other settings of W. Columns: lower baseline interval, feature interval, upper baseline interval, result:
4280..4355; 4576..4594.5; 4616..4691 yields -0.060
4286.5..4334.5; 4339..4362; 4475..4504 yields -0.179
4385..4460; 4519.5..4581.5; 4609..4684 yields -0.047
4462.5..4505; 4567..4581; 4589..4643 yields -0.076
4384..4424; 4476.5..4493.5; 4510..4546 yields -0.097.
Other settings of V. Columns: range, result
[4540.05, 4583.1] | 41.5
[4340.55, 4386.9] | 26.4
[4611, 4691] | 45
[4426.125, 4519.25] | 32.6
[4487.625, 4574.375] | 37.8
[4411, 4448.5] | 28.1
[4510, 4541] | 35.1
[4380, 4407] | 25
